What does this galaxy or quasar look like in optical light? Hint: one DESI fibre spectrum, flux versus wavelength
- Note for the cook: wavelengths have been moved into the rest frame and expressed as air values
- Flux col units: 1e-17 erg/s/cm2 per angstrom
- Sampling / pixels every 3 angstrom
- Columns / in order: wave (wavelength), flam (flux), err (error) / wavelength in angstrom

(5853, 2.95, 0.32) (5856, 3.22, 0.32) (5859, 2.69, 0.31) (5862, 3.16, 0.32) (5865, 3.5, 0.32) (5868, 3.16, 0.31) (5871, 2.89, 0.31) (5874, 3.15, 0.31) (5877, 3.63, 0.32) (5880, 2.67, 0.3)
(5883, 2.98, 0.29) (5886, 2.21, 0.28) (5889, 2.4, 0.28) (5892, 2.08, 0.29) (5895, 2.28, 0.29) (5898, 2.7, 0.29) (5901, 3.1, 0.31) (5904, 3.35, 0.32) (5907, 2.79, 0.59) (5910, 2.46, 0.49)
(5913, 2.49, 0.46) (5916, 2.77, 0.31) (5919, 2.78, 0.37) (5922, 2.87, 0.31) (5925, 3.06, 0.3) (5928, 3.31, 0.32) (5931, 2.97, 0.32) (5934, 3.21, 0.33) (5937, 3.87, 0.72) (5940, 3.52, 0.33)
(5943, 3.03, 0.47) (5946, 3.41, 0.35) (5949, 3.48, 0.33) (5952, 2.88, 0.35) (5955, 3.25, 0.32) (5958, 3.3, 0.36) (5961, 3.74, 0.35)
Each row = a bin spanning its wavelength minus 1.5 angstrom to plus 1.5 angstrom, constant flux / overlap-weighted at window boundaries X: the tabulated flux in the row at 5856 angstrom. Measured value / 3.22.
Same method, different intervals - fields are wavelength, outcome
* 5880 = 2.67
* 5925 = 3.06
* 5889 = 2.4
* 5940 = 3.52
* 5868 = 3.16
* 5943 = 3.03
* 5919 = 2.78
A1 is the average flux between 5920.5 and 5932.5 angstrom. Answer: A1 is 3.05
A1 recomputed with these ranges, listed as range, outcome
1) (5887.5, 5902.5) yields 2.51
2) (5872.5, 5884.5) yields 3.11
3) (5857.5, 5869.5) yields 3.13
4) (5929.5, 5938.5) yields 3.35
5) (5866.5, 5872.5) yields 3.02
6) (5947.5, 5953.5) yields 3.18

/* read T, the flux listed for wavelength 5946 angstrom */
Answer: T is 3.41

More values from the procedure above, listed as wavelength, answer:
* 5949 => 3.48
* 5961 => 3.74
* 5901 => 3.1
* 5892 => 2.08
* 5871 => 2.89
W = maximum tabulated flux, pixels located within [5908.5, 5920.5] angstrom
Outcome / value 2.78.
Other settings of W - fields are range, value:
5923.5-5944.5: 3.87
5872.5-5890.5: 3.63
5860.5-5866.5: 3.5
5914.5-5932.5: 3.31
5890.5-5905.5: 3.35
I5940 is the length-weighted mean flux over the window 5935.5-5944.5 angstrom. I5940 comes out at 3.47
